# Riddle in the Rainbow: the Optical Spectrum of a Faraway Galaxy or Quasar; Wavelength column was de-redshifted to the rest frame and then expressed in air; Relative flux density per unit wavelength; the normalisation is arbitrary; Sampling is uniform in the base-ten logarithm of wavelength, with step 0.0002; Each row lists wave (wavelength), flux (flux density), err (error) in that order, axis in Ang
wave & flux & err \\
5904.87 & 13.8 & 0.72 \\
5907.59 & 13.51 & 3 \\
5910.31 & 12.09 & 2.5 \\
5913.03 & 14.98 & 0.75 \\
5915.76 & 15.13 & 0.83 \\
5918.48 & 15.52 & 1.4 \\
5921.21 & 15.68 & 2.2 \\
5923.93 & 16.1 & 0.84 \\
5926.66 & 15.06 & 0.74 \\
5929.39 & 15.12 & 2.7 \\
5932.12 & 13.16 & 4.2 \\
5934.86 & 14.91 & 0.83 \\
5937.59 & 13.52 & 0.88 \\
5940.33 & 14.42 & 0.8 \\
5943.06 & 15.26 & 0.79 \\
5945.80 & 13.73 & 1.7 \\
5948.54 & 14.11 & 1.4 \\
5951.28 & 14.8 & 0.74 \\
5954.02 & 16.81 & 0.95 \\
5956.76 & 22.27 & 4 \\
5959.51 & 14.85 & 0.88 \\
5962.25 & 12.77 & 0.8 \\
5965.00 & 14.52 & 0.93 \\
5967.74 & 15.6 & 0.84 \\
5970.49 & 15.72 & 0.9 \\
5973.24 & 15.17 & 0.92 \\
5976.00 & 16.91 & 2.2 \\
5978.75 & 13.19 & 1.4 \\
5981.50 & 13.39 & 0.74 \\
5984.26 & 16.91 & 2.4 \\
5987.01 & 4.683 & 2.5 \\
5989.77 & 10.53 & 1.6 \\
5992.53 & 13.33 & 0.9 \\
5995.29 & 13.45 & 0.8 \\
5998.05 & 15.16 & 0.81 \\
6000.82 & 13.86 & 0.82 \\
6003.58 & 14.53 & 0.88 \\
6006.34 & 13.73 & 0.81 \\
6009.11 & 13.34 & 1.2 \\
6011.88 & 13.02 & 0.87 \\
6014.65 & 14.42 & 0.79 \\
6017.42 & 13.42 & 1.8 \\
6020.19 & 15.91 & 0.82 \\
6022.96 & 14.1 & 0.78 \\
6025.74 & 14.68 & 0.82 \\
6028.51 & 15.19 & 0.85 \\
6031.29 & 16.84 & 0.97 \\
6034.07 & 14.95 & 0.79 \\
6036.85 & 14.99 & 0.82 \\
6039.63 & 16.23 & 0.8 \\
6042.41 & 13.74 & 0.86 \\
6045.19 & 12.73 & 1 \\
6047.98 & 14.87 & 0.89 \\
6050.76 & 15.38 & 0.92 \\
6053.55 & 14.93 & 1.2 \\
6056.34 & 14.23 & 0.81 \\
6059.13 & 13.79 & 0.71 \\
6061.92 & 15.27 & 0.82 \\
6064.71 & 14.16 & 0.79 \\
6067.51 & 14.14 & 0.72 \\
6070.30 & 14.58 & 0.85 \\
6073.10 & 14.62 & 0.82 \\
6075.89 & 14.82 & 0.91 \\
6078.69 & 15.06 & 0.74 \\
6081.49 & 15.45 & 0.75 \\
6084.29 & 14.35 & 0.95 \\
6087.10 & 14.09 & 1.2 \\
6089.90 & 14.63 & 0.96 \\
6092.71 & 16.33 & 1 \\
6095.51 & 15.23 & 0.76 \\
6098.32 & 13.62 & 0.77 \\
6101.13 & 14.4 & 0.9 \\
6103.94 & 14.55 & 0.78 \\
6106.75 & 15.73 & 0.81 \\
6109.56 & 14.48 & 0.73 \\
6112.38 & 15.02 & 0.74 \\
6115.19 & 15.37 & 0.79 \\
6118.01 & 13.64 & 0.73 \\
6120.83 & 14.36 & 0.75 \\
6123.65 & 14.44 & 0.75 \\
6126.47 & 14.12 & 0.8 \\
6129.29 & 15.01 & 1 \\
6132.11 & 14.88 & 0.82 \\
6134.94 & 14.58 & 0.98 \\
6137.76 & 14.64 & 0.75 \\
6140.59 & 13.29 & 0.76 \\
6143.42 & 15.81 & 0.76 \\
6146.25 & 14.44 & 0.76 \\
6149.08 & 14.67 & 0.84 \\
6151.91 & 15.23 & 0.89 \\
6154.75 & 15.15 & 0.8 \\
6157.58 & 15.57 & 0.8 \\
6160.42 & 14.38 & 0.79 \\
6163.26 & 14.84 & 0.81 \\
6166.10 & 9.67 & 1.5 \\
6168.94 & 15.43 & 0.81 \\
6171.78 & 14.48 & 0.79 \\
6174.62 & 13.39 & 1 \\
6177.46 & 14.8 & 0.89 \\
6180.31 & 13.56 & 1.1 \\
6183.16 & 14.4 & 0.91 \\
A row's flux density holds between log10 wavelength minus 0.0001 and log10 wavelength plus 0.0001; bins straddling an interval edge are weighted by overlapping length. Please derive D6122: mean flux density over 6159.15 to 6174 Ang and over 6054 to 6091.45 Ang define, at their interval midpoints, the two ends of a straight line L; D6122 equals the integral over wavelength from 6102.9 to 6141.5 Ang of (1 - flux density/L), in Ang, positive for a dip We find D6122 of -1.27 Ang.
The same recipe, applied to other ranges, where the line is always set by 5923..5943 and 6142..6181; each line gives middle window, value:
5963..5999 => 2.16 Ang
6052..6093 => -0.48 Ang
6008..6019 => 0.72 Ang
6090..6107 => -0.51 Ang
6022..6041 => -1.02 Ang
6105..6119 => -0.41 Ang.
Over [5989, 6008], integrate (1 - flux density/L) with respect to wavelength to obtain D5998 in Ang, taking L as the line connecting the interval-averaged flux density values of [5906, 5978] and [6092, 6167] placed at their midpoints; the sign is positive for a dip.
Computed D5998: 1.7 Ang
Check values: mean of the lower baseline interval 15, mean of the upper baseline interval 14.6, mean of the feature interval 13.6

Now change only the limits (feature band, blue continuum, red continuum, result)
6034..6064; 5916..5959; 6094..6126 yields 0.51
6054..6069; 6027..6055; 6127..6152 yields 0.57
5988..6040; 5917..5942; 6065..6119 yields 2.10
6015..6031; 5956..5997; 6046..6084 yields -0.43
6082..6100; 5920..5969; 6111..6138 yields -0.04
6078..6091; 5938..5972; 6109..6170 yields 0.04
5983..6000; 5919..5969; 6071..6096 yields 3.06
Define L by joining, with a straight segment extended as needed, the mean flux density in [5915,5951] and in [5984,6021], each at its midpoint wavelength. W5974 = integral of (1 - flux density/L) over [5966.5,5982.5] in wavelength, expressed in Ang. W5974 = -1.4 Ang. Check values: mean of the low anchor 14.7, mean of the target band 15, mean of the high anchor 13.2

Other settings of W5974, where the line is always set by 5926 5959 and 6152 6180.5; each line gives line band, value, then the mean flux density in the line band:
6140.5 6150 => -0.3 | 14.7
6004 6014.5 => 0.9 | 13.6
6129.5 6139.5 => -0.2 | 14.7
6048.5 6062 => 0.0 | 14.7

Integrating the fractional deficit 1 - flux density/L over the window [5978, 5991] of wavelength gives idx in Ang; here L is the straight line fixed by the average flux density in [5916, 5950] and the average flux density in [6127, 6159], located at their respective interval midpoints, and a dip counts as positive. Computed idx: 2.7 Ang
